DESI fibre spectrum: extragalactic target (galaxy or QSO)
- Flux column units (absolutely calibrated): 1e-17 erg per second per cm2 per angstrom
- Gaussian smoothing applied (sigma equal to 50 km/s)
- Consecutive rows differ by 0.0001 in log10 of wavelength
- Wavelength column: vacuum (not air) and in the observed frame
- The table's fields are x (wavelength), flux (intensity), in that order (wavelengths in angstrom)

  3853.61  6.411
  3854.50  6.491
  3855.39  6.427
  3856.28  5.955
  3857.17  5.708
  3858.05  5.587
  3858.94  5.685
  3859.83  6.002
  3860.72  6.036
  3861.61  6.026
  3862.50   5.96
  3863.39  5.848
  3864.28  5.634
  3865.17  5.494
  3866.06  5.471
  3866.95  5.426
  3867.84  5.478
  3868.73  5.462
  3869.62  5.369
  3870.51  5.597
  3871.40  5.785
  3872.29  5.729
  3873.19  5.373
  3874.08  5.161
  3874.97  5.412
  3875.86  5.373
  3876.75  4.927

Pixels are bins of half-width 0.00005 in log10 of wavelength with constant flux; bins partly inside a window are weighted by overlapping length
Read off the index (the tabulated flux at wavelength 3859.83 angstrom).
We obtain 6.002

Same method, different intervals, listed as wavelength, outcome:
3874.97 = 5.412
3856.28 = 5.955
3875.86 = 5.373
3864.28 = 5.634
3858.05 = 5.587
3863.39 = 5.848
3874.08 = 5.161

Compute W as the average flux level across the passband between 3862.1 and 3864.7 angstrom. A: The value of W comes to 5.81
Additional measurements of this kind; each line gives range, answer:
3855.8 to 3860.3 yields 5.79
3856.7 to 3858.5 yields 5.67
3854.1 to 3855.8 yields 6.45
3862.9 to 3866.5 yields 5.61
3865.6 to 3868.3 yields 5.46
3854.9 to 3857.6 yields 6.02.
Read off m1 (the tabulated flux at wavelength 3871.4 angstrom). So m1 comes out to 5.785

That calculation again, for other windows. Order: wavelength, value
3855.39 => 6.427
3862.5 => 5.96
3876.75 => 4.927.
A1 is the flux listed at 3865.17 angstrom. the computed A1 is 5.494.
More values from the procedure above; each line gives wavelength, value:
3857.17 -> 5.708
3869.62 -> 5.369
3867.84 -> 5.478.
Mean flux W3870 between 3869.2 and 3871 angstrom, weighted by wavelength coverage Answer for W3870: 5.5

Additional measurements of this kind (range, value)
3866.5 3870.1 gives 5.44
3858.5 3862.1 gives 5.93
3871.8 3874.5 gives 5.42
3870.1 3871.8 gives 5.69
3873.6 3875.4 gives 5.3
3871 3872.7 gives 5.76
